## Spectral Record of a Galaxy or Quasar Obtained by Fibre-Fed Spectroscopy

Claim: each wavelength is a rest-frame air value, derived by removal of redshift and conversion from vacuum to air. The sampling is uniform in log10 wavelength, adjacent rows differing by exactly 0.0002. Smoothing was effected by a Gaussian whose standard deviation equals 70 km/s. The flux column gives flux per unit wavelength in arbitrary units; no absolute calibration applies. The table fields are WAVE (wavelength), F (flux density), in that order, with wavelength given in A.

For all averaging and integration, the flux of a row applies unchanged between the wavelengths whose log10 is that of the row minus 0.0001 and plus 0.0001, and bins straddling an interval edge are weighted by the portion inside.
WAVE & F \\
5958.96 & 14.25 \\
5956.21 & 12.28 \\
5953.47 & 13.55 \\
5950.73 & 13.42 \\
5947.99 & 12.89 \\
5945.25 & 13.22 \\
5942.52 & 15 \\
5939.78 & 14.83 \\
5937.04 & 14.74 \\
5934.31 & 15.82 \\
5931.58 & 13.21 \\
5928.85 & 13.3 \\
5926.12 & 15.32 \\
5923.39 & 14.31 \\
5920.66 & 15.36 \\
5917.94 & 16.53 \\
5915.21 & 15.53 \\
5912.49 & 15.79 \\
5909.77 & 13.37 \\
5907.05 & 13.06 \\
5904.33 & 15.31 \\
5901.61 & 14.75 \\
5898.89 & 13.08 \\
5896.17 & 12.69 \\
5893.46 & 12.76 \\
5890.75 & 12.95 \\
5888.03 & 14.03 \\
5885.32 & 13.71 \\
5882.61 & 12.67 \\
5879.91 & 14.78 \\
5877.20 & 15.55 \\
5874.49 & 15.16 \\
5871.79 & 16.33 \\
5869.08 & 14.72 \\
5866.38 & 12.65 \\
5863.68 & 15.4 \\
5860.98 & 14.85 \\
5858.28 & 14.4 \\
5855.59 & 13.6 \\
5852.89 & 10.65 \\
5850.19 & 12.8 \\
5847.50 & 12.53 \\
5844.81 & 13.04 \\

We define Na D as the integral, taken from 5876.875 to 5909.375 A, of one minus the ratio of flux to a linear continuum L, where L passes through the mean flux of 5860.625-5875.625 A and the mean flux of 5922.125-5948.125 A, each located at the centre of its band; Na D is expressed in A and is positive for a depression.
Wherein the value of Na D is 2.1 A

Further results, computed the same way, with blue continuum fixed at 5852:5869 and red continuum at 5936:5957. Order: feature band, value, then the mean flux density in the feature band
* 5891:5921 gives -1.2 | 14.3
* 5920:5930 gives -0.6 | 14.5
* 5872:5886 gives -0.8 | 14.6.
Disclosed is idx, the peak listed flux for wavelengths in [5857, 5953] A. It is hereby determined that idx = 16.53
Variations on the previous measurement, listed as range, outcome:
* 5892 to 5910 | 15.31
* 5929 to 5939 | 15.82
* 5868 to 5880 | 16.33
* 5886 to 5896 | 14.03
